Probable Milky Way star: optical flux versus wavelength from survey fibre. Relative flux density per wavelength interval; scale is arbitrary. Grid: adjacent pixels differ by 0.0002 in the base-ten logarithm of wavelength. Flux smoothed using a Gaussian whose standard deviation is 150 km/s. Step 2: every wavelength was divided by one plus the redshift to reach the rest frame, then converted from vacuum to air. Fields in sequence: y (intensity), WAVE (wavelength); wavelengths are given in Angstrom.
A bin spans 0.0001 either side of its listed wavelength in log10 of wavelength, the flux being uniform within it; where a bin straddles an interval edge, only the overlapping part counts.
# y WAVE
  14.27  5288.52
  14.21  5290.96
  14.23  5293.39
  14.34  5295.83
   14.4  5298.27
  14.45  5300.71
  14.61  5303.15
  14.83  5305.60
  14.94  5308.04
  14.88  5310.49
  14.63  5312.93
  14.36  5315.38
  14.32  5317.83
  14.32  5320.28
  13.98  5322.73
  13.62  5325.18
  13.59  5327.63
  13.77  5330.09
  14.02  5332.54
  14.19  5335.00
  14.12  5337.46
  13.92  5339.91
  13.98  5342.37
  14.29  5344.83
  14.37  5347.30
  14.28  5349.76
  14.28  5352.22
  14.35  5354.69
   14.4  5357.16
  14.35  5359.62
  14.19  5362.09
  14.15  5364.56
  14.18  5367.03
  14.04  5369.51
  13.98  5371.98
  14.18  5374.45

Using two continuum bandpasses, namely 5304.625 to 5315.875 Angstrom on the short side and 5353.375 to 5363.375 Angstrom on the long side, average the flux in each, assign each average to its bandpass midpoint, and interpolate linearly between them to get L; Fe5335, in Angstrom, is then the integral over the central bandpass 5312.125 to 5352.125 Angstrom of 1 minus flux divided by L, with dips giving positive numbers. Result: 1.22 Angstrom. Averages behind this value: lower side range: 14.8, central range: 14.1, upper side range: 14.3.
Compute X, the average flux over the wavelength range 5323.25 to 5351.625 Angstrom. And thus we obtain 14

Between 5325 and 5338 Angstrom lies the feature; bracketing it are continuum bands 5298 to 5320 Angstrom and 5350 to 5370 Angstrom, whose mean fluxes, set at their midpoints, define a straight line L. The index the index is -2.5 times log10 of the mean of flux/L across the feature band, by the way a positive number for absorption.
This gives 0.04 mag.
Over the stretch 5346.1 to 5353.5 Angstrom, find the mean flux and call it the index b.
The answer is 14.3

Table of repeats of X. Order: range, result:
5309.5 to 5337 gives 14.1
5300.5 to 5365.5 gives 14.3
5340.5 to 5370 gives 14.2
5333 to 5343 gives 14.1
